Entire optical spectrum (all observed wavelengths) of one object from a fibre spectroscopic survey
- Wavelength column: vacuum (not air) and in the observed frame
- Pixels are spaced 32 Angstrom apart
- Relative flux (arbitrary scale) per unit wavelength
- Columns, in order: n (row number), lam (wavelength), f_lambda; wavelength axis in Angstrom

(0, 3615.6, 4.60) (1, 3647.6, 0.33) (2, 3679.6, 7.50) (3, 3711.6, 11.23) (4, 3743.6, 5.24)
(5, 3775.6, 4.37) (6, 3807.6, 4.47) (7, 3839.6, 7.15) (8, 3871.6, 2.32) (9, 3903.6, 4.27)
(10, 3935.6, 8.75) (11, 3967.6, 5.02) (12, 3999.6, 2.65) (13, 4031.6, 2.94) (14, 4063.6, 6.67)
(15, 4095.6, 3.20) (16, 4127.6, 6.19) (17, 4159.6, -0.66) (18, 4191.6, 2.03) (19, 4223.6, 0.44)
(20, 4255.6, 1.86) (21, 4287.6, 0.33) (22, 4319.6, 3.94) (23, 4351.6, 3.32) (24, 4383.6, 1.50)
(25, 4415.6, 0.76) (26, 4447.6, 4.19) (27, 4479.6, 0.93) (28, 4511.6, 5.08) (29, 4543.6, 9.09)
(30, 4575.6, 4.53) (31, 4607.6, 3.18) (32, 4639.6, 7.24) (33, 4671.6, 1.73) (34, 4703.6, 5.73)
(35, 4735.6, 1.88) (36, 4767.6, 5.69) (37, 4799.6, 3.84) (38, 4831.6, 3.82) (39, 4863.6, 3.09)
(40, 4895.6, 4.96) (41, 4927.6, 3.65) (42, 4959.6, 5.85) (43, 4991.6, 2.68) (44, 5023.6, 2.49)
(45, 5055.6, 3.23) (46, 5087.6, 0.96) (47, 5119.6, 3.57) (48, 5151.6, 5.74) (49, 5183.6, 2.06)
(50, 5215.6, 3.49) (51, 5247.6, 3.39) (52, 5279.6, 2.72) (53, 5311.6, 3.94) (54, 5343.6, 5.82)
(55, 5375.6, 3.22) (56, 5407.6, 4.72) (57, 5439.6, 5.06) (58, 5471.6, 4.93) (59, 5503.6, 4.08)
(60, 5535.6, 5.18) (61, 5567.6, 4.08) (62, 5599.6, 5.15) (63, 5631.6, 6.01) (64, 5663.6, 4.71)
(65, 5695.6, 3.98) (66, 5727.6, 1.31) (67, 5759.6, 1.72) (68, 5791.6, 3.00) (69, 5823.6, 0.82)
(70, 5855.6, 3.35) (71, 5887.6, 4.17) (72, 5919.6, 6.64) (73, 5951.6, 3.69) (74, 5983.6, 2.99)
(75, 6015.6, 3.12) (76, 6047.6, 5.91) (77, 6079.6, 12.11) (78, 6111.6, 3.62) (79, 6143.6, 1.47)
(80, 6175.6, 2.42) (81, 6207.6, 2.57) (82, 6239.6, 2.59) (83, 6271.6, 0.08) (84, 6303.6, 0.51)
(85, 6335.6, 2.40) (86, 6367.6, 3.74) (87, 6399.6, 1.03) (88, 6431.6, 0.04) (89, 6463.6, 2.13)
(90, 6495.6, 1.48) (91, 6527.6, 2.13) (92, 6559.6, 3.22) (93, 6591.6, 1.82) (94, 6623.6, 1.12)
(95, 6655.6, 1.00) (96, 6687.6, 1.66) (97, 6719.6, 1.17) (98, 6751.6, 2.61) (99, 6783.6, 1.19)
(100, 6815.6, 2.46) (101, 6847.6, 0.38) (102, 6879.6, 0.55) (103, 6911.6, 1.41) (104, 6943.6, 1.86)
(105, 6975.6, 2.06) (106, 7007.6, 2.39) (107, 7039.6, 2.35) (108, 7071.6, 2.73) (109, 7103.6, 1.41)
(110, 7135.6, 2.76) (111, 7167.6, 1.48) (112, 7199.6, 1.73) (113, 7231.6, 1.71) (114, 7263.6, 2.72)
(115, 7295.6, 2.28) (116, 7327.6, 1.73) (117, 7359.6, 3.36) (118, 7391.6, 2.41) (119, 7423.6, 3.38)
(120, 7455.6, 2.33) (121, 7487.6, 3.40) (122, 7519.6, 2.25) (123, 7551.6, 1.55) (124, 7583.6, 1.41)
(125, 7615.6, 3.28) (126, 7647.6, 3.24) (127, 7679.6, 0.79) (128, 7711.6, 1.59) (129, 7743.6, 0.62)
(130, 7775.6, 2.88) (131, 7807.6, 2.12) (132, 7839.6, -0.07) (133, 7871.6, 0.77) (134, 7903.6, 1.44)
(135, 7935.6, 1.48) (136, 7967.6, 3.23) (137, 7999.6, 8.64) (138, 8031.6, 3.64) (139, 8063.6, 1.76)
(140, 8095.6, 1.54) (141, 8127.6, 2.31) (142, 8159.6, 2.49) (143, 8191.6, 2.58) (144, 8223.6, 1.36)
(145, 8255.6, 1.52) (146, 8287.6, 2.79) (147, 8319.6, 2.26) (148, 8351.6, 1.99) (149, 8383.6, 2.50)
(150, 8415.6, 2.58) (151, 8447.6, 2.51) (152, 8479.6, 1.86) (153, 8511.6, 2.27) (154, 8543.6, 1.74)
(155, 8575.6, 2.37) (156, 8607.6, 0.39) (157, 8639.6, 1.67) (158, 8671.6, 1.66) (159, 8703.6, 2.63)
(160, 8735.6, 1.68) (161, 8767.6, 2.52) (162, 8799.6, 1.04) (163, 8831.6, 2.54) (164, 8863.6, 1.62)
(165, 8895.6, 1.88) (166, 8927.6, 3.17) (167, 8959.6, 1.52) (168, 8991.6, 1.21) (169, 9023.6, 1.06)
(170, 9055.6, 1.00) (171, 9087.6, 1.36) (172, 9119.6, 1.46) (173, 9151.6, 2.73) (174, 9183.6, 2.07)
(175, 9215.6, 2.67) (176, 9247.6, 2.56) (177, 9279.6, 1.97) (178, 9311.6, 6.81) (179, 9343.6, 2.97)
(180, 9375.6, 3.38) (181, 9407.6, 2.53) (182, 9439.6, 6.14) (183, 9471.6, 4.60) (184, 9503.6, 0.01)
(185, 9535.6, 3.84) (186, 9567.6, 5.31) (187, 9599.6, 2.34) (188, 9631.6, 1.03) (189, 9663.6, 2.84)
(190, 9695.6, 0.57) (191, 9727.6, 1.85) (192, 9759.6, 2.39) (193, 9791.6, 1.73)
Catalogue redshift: 0.216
